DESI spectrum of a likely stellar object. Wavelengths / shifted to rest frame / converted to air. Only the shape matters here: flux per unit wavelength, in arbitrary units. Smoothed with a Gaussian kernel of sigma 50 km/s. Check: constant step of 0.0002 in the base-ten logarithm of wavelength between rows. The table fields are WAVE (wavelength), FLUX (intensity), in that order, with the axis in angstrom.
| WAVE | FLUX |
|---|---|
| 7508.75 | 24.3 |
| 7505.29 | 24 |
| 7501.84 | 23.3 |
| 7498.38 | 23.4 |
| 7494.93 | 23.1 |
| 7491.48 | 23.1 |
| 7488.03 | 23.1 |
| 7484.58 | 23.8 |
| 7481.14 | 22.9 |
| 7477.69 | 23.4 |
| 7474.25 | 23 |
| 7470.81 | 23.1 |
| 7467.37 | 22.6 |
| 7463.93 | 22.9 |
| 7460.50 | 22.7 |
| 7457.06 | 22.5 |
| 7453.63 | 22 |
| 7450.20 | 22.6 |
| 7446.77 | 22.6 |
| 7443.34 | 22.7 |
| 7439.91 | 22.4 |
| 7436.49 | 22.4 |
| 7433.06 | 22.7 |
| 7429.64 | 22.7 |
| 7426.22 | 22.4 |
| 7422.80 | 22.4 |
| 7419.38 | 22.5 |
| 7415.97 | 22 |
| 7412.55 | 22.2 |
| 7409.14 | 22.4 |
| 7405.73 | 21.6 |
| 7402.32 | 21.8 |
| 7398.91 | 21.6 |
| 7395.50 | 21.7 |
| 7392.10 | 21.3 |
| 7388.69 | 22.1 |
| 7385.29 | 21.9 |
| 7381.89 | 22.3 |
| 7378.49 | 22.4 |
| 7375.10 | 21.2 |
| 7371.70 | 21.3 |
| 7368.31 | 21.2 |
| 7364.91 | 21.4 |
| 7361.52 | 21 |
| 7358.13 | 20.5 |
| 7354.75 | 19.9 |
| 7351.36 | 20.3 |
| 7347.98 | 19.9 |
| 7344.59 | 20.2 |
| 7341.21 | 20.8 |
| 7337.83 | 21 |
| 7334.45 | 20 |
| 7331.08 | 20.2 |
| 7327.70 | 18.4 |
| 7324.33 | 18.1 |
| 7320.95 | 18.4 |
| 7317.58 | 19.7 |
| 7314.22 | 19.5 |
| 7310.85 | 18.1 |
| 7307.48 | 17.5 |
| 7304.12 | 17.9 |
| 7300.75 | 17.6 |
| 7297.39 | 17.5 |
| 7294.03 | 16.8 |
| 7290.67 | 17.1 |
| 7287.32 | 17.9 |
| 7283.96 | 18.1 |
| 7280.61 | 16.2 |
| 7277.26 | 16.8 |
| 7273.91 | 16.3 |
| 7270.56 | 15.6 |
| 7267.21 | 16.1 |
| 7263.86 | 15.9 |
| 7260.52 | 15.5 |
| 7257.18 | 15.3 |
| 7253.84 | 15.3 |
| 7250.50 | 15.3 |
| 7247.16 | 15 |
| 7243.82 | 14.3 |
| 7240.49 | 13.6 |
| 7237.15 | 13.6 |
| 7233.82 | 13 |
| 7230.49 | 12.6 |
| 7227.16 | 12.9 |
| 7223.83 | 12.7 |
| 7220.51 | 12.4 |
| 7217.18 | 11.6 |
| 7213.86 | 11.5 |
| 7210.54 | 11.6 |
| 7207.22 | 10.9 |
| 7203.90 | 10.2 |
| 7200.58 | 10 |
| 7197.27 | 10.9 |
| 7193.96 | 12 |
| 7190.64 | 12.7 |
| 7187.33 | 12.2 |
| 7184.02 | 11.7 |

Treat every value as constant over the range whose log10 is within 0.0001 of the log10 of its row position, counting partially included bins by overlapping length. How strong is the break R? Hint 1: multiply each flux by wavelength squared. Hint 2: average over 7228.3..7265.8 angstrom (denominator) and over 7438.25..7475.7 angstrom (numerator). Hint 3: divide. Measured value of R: 1.66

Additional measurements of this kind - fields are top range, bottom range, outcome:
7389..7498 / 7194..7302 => 1.65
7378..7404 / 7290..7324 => 1.24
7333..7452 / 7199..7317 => 1.50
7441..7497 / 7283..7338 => 1.30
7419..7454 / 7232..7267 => 1.61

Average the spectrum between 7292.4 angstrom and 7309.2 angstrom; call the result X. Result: 17.5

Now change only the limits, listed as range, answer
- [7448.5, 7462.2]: 22.4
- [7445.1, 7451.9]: 22.6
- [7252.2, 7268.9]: 15.6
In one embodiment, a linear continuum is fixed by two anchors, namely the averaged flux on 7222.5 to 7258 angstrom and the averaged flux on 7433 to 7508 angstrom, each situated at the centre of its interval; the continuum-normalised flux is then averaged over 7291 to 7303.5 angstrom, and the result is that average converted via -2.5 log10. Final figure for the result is -0.07 mag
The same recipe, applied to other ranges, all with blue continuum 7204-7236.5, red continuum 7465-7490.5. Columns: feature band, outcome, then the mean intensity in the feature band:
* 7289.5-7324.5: -0.14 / 18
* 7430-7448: -0.05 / 22.6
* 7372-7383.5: -0.16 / 21.9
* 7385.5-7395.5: -0.12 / 21.7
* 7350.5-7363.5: -0.14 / 20.5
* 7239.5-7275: -0.12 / 15.3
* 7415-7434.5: -0.08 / 22.5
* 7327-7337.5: -0.17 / 19.8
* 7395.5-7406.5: -0.10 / 21.7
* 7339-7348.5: -0.17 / 20.4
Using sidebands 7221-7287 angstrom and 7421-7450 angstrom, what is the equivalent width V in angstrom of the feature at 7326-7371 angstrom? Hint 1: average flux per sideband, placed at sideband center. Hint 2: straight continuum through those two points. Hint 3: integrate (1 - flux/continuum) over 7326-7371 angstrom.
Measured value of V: -3.5 angstrom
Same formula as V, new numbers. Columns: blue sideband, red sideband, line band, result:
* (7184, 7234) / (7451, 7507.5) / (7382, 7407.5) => -2.9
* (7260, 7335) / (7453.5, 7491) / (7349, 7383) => -2.4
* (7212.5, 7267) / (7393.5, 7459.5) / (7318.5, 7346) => -2.4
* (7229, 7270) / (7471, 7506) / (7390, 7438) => -3.6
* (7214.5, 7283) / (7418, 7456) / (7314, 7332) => -1.3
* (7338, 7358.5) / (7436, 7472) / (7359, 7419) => -1.5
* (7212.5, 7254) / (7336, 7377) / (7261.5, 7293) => -1.3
